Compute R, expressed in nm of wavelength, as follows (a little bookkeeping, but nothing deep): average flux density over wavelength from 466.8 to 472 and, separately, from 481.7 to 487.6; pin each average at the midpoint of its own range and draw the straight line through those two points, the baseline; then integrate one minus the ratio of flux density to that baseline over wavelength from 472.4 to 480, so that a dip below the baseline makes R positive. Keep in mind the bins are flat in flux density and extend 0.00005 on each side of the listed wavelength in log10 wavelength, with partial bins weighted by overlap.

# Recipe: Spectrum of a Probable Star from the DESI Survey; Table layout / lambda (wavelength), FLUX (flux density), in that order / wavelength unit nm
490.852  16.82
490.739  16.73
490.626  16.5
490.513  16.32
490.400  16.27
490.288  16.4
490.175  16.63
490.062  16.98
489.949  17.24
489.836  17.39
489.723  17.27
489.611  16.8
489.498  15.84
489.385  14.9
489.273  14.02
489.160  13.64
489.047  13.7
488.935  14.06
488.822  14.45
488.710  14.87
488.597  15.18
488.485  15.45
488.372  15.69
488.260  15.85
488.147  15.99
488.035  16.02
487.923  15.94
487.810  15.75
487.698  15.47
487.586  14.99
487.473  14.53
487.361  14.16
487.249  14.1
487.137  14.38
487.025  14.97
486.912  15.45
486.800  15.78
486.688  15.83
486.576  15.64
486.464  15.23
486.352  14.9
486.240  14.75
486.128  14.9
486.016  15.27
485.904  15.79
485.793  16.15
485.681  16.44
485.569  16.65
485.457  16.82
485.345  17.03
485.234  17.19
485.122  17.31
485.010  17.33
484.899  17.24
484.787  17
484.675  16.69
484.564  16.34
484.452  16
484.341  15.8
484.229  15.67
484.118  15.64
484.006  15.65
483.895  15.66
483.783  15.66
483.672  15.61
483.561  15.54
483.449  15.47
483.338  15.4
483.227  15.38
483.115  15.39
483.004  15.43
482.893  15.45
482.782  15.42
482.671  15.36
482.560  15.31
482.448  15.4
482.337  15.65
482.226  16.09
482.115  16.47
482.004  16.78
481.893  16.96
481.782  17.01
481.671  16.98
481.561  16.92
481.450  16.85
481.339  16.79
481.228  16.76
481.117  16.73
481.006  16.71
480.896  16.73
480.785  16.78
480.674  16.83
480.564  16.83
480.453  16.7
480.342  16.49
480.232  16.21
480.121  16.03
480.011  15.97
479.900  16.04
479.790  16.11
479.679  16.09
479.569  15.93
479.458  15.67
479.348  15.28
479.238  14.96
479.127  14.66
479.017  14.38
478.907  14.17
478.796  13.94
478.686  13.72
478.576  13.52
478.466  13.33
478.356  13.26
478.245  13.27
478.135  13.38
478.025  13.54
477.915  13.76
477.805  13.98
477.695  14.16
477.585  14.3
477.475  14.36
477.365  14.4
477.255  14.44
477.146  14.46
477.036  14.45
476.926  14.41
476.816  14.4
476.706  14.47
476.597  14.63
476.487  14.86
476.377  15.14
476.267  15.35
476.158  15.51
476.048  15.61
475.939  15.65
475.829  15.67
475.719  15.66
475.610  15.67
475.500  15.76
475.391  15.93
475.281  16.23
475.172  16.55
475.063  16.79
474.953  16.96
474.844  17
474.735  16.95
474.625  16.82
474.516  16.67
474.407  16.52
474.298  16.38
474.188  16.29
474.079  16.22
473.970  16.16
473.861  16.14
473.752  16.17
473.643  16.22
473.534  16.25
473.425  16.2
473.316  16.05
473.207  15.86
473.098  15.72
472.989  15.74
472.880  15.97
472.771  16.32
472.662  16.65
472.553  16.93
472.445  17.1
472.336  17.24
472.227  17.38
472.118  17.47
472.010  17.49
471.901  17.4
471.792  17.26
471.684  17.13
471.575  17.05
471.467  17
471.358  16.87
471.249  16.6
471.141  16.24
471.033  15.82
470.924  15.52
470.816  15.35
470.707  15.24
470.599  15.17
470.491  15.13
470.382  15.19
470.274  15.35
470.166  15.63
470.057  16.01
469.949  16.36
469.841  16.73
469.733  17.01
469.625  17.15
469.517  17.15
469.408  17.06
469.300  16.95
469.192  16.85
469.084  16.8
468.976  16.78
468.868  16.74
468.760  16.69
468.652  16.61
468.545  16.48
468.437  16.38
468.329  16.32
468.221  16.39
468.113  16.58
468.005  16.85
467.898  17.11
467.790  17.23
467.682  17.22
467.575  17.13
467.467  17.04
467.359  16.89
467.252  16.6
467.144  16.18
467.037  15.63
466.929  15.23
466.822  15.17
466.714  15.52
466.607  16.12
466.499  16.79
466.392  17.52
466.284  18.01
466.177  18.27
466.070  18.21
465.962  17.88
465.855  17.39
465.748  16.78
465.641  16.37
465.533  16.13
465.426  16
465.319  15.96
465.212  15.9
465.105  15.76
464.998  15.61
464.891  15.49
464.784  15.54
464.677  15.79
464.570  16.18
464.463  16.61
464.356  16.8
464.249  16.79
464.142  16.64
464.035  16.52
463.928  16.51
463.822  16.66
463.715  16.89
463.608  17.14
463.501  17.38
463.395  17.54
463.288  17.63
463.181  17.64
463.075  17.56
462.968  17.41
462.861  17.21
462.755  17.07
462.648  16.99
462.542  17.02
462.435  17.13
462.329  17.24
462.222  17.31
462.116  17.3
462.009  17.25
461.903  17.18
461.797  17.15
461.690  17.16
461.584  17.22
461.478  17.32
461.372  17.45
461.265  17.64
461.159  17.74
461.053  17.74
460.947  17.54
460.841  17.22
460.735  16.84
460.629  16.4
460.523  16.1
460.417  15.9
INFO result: 0.37 nm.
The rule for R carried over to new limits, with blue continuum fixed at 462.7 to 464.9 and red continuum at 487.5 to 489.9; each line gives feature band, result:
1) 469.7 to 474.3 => 0.009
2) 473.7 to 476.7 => 0.028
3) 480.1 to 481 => -0.042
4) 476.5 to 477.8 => 0.134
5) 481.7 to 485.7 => -0.114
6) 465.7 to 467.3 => -0.007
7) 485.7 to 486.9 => 0.005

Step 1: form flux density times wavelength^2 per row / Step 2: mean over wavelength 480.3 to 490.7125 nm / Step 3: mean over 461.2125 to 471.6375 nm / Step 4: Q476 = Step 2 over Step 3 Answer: 1.03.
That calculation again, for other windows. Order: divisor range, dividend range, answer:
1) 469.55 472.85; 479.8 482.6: 1.04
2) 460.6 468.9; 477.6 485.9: 1.01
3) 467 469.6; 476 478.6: 0.89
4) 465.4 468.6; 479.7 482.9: 1.04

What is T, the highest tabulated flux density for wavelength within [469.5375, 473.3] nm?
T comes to 17.49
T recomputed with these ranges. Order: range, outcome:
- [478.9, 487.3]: 17.33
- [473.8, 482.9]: 17.01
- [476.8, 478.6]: 14.46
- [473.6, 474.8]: 16.95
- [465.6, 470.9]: 18.27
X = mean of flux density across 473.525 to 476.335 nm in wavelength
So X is 16.2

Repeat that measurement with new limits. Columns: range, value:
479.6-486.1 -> 16.2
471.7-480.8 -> 15.6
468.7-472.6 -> 16.6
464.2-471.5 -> 16.4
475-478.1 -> 15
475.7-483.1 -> 15.4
